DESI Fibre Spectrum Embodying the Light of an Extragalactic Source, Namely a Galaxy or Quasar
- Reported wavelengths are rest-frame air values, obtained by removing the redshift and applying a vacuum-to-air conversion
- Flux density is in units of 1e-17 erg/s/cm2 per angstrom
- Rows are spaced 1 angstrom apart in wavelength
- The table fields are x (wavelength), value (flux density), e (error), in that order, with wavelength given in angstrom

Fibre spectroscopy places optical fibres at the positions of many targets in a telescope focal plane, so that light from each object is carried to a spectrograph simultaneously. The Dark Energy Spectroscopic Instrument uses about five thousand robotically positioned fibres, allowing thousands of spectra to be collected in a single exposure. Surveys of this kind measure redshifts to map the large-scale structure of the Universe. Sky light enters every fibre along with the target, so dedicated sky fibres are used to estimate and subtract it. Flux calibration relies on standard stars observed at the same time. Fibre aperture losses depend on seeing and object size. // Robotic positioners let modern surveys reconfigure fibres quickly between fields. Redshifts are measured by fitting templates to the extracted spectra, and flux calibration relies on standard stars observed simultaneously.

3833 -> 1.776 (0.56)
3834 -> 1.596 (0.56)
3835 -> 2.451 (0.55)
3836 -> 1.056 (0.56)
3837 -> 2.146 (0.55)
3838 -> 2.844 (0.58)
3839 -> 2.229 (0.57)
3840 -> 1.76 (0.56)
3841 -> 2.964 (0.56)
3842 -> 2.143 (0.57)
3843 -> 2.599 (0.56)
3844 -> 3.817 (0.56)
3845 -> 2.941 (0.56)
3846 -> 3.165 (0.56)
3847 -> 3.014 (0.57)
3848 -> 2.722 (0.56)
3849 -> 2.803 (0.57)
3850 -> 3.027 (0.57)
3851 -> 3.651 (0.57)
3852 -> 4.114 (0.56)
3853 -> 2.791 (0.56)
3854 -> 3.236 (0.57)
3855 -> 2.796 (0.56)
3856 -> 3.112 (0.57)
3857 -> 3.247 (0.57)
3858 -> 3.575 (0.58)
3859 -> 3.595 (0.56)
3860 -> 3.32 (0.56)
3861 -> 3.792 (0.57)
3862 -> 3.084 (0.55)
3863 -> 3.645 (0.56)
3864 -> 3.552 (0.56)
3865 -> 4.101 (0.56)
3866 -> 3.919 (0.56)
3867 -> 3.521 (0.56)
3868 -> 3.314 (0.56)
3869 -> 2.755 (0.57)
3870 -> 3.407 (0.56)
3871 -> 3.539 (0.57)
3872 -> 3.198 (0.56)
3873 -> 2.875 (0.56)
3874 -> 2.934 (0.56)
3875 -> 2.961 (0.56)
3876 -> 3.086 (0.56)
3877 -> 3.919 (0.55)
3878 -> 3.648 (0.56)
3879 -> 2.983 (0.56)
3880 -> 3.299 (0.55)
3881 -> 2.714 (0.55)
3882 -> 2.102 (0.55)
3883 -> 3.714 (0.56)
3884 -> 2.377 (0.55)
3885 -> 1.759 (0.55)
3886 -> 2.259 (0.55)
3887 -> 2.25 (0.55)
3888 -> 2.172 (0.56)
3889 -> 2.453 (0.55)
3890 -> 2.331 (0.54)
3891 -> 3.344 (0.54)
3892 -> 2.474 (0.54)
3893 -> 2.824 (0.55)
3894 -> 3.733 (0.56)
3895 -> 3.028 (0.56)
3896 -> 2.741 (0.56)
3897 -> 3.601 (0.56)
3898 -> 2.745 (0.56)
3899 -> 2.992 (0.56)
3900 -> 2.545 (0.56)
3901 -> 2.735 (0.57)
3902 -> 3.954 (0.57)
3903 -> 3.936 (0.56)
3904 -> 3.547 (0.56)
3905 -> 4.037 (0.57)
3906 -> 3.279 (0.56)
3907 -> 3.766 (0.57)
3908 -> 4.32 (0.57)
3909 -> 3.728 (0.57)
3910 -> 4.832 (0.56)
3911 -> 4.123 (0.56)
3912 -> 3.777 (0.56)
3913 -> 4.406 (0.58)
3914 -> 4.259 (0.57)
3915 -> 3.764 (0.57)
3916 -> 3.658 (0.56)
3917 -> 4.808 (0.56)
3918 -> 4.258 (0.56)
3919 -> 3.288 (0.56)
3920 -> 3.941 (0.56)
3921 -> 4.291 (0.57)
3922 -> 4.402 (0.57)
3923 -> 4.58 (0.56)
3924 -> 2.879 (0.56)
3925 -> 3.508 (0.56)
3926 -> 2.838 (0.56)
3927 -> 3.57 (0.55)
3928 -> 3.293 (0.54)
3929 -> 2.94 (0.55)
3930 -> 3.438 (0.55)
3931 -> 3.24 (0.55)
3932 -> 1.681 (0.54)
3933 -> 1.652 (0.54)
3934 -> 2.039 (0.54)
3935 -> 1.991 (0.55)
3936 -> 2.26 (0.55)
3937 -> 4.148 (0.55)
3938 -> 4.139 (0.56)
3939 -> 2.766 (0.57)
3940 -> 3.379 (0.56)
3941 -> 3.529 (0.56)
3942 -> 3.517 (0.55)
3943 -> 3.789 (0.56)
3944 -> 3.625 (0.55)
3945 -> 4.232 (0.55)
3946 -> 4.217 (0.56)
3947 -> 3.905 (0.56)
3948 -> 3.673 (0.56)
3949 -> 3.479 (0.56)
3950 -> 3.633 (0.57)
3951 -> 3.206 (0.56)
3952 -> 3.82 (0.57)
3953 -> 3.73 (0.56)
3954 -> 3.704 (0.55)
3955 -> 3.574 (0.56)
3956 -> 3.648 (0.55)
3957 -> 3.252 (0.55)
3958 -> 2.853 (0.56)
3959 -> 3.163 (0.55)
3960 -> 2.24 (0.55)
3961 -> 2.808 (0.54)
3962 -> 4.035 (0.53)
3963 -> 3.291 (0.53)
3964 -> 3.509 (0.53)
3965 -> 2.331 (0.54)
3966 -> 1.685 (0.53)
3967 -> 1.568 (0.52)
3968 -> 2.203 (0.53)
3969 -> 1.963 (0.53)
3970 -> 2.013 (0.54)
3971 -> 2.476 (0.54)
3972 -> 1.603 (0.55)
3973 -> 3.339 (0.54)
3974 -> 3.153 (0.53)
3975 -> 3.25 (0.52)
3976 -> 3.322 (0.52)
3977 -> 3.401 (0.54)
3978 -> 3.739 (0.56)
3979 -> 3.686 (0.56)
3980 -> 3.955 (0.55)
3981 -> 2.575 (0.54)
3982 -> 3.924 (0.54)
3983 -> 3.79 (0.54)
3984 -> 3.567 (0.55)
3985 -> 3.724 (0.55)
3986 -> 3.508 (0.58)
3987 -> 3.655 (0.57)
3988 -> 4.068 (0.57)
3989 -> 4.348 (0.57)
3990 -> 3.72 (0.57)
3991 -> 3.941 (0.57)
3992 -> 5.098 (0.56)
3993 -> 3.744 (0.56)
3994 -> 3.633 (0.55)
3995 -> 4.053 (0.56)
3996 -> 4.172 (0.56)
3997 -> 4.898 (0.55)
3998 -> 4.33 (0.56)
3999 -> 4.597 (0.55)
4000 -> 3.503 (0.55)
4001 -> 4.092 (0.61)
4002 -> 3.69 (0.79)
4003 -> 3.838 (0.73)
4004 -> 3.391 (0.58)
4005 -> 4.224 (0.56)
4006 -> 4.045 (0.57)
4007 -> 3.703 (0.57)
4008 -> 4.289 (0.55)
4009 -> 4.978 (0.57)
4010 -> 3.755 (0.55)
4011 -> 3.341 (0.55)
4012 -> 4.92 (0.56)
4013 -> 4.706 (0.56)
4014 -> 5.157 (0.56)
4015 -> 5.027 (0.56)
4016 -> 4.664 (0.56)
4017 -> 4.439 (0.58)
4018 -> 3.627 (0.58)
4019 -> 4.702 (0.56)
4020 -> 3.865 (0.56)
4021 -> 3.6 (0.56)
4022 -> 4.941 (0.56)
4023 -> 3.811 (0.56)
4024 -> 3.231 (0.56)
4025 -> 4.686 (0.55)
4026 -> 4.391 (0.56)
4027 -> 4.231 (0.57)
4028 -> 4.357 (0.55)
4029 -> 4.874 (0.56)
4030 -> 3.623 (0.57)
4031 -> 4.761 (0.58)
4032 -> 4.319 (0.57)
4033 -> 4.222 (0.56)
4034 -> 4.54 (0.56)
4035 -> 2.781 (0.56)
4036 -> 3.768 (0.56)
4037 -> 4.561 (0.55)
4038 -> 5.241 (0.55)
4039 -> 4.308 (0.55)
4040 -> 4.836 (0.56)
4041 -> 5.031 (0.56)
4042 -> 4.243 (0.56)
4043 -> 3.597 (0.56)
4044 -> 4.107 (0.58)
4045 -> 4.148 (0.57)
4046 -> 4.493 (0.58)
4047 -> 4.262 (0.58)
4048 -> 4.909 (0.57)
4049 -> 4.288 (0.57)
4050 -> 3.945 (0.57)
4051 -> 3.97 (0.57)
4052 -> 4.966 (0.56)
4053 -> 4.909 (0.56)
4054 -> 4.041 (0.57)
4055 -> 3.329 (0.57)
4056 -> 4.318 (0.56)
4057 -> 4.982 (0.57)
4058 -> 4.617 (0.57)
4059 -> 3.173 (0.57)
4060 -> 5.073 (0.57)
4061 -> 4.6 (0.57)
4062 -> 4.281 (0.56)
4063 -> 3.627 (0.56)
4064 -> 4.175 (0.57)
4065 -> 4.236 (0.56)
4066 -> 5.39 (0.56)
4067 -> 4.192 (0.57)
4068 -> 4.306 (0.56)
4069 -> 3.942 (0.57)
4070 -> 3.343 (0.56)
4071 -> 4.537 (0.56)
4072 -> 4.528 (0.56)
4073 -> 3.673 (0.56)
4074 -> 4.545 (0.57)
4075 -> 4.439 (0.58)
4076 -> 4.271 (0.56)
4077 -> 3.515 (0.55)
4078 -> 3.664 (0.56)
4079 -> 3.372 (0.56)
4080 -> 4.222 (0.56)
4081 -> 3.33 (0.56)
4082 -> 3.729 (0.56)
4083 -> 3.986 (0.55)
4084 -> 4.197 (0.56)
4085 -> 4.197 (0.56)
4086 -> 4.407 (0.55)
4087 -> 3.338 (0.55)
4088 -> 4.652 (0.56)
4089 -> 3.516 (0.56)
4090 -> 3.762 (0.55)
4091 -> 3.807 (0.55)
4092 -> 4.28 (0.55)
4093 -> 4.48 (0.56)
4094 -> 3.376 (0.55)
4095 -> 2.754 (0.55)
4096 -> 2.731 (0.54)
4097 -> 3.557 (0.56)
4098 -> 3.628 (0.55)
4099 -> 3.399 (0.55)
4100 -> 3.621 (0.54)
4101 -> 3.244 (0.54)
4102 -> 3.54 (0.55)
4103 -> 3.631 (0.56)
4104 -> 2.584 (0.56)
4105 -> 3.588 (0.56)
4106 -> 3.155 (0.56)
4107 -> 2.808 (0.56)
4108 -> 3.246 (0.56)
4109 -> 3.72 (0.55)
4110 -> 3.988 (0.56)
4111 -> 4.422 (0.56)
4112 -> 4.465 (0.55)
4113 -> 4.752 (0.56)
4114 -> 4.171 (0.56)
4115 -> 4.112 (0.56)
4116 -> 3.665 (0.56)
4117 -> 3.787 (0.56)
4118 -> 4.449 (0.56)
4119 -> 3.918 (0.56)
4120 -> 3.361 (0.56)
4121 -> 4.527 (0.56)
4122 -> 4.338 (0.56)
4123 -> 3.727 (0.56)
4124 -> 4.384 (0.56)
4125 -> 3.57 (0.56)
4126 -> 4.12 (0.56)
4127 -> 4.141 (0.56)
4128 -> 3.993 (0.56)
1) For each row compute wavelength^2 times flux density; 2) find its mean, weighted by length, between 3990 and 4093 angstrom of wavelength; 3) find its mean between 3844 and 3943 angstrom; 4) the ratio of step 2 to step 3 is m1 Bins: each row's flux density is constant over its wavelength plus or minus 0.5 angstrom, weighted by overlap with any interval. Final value 1.38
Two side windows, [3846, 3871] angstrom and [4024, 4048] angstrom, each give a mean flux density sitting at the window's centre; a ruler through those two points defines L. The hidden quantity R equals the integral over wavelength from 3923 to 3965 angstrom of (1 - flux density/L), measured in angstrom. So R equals 5.8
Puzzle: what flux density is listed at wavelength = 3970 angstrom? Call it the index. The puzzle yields 2.013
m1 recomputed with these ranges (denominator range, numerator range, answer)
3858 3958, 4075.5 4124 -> 1.24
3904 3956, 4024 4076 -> 1.27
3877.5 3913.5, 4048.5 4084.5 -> 1.42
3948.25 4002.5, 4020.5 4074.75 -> 1.30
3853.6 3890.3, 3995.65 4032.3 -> 1.47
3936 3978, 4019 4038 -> 1.36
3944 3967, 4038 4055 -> 1.37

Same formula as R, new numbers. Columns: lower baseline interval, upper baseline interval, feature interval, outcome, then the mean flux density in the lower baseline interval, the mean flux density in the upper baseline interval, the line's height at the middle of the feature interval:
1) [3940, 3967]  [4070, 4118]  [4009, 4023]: -3.18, 3.37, 3.8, 3.56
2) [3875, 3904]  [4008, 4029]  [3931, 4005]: 8.12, 2.93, 4.33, 3.78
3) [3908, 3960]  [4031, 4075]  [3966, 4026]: 2.62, 3.53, 4.29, 3.93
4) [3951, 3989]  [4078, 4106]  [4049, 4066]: -3.80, 3.16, 3.65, 3.51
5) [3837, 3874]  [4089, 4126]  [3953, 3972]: 3.42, 3.15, 3.74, 3.4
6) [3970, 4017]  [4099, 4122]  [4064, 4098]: -1.38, 3.87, 3.77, 3.79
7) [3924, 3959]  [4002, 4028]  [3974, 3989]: 0.80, 3.29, 4.21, 3.8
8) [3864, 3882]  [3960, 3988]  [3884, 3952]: -4.11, 3.28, 3.04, 3.17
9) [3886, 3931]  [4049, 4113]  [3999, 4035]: -4.19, 3.47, 3.93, 3.76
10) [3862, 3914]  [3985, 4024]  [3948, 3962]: 1.51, 3.25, 4.14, 3.76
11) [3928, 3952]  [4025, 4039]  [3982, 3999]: -0.90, 3.25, 4.3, 3.83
